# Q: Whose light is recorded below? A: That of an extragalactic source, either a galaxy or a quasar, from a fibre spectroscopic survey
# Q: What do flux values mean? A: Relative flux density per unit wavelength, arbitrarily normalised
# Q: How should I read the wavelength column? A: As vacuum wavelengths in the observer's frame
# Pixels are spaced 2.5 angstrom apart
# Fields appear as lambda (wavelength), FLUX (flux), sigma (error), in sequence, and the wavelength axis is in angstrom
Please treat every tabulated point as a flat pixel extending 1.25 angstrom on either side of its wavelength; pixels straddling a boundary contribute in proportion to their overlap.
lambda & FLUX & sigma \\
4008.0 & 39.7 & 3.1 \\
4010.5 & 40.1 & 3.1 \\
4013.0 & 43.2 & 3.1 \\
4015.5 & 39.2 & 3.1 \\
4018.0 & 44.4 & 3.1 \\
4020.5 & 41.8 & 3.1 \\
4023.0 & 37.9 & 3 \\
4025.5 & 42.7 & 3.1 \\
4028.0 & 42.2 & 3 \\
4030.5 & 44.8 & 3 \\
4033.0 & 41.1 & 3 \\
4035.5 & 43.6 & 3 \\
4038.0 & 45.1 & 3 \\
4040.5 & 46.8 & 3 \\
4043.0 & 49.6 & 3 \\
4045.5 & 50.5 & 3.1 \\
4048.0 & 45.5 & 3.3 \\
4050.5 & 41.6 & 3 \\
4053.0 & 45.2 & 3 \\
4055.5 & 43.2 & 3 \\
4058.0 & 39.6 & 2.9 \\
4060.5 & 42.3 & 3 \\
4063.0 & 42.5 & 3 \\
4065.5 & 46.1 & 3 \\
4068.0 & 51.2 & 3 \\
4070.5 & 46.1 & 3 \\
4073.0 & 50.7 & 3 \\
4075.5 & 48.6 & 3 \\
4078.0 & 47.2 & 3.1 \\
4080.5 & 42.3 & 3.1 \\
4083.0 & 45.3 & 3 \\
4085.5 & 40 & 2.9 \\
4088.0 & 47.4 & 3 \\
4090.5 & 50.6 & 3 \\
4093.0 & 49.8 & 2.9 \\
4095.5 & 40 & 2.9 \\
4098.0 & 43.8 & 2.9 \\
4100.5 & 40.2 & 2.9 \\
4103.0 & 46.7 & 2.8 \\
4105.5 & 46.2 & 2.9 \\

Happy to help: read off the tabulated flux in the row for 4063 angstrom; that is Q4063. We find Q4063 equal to 42.5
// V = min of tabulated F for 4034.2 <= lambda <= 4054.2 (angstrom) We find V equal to 41.6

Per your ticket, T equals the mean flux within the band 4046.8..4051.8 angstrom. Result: 43.5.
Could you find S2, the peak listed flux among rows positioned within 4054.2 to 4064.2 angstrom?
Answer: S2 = 43.2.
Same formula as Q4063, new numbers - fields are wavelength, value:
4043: 49.6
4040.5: 46.8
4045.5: 50.5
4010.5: 40.1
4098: 43.8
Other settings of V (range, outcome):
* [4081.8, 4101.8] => 40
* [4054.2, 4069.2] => 39.6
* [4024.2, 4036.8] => 41.1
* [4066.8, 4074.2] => 46.1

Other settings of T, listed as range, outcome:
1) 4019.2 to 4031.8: 41.9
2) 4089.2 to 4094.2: 50.2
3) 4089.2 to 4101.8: 44.9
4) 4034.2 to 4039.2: 44.3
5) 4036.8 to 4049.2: 47.5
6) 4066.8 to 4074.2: 49.3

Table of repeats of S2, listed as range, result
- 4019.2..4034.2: 44.8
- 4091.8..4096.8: 49.8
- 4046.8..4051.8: 45.5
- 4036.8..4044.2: 49.6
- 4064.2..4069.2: 51.2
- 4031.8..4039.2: 45.1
